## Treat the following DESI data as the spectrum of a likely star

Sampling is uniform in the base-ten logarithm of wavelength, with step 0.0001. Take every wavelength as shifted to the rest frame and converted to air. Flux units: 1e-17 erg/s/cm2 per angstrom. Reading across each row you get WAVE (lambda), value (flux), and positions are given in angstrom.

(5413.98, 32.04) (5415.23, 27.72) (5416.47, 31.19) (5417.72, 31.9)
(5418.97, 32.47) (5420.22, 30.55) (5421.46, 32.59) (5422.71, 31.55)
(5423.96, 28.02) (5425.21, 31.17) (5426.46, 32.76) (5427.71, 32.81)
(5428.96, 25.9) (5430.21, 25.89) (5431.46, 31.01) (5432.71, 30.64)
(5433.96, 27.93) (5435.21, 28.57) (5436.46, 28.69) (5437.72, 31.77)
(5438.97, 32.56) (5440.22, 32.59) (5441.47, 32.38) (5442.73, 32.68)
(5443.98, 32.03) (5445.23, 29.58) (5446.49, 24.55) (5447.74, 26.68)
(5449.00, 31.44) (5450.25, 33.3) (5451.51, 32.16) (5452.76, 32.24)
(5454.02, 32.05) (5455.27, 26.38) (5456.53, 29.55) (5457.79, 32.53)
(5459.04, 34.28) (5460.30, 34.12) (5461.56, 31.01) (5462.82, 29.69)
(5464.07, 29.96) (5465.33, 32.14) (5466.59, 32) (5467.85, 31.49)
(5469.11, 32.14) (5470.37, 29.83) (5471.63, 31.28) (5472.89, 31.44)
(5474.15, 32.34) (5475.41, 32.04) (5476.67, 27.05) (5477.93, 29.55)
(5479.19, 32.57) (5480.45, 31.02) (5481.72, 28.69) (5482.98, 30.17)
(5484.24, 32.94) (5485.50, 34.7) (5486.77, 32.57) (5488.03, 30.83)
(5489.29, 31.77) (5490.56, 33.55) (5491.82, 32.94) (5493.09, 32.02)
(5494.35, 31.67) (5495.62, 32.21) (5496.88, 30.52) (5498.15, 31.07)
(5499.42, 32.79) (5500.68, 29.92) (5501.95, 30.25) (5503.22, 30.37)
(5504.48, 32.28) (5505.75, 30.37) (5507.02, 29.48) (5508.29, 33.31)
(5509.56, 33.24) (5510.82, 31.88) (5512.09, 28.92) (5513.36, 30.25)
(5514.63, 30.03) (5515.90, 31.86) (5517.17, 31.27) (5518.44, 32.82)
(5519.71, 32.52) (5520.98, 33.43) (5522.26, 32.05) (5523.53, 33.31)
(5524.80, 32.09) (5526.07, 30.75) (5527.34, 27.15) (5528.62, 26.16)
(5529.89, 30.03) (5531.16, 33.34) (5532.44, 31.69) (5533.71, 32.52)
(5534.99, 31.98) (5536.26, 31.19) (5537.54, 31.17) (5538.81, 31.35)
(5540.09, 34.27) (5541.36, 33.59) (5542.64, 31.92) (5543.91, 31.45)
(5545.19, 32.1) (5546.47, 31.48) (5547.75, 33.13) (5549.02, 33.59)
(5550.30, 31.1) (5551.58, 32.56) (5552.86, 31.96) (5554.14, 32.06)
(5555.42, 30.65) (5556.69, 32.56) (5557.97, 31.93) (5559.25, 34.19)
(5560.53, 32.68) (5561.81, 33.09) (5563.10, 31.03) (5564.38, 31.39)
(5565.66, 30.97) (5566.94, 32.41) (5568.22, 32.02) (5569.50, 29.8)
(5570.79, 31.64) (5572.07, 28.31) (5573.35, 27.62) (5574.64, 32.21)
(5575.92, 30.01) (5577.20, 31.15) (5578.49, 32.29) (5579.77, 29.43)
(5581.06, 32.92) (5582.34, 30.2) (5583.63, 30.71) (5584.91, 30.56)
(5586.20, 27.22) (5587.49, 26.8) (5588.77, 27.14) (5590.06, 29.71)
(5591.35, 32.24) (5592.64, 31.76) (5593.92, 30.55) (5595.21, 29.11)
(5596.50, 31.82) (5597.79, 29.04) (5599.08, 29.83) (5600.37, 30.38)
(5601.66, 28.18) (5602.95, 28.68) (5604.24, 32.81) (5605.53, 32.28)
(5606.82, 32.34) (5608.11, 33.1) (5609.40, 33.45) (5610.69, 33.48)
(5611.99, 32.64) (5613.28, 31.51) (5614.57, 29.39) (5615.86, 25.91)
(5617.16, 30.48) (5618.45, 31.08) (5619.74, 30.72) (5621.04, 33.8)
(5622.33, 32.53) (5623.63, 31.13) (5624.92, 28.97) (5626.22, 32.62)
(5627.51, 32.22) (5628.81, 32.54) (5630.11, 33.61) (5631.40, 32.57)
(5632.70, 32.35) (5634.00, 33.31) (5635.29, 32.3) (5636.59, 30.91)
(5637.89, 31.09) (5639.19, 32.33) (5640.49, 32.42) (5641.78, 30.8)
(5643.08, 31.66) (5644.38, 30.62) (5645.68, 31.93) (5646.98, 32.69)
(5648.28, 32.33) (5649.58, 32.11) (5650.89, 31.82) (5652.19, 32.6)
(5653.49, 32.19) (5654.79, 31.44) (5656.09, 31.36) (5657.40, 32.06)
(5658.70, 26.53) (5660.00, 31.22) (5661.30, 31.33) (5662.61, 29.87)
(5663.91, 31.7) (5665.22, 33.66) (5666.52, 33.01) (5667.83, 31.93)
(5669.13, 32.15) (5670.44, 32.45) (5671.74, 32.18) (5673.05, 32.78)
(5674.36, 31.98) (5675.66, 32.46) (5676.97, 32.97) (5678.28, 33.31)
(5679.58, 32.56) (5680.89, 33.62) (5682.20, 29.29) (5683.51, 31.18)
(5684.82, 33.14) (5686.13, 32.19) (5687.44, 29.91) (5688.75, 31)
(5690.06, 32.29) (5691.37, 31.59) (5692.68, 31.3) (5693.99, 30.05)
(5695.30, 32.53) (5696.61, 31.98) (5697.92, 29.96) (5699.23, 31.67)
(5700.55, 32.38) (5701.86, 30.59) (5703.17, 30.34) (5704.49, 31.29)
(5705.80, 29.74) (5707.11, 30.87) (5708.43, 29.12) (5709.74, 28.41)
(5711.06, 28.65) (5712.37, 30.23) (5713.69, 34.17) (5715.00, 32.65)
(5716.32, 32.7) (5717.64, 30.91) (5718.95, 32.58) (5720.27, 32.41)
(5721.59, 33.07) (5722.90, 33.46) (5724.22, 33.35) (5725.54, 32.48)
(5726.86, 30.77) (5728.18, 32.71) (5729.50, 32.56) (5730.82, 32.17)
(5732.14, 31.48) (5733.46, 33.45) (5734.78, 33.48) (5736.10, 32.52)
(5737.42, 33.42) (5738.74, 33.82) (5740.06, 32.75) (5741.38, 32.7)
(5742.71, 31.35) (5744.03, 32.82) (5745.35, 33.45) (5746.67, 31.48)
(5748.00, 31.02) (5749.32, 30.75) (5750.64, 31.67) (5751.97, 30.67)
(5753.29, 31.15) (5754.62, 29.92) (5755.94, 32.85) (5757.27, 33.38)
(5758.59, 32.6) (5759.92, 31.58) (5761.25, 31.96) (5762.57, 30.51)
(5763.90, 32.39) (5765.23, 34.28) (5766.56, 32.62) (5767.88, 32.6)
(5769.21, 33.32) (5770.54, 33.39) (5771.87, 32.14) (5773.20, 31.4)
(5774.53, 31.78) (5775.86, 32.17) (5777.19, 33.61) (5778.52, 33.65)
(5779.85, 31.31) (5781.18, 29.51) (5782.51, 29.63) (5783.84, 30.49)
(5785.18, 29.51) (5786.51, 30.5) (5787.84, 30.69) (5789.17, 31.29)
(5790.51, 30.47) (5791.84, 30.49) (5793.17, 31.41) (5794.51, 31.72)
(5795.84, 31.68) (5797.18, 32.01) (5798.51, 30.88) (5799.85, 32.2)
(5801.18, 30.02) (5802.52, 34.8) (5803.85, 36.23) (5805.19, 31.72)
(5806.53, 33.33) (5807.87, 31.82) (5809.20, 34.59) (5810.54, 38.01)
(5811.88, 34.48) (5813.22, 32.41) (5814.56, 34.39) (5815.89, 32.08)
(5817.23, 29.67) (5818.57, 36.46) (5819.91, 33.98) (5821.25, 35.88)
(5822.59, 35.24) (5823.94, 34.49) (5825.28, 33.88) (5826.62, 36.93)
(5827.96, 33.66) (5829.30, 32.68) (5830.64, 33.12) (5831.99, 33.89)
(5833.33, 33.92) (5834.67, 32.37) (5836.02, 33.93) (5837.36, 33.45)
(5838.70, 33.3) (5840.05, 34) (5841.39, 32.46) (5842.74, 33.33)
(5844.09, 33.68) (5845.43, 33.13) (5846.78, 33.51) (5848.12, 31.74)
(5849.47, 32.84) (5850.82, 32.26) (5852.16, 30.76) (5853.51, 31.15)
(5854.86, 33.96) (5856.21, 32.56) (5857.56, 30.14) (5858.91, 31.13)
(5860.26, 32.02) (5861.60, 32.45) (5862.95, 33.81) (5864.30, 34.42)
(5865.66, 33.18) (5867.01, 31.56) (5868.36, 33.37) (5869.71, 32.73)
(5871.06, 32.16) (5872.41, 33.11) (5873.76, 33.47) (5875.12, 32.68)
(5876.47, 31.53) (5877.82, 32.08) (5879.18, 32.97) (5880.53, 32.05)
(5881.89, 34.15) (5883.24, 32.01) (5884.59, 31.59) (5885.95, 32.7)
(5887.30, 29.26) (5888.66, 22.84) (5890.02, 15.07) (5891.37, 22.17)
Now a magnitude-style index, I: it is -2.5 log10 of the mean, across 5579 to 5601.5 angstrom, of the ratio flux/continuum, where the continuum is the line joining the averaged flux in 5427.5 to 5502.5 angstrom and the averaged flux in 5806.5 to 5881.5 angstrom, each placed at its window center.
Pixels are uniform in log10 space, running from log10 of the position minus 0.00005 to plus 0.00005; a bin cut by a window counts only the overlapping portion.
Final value 0.062 mag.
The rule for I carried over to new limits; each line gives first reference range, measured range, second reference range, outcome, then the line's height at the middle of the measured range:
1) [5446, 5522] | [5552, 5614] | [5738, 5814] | 0.02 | 31.6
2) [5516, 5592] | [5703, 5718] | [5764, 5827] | 0.05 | 32.2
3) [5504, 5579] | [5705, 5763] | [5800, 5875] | 0.03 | 32.7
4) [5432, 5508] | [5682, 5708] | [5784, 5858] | 0.04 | 32.2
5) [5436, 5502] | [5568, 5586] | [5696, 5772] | 0.04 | 31.5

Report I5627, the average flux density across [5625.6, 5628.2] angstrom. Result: 32.4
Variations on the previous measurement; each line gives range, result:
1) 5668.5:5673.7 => 32.4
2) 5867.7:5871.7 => 32.8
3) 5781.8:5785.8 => 29.8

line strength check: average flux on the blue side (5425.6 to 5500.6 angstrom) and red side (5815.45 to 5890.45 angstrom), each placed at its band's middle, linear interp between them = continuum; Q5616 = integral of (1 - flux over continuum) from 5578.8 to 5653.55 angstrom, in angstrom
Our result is 1.0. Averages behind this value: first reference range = 31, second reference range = 32.5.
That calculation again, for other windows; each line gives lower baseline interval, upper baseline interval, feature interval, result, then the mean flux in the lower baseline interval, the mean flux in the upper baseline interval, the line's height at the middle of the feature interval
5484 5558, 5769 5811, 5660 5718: 0.6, 31.7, 32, 31.9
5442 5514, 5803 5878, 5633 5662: 0.5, 31.2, 33.2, 32.2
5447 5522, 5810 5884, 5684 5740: 1.3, 31.4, 33.2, 32.5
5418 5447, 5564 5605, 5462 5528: -2.2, 30.4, 30.3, 30.4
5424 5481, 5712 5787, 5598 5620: 0.4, 30.7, 32.1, 31.5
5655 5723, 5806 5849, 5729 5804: 1.8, 31.5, 33.7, 32.8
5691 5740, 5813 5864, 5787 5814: 0.2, 31.8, 33.2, 32.8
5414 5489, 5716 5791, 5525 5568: -0.7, 30.9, 32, 31.2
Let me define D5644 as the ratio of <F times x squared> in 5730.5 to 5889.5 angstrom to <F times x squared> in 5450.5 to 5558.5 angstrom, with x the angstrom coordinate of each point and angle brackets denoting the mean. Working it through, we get 1.15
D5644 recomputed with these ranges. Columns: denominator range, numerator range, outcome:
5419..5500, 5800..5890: 1.21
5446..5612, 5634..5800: 1.09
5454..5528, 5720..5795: 1.12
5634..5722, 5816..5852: 1.12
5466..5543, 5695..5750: 1.10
